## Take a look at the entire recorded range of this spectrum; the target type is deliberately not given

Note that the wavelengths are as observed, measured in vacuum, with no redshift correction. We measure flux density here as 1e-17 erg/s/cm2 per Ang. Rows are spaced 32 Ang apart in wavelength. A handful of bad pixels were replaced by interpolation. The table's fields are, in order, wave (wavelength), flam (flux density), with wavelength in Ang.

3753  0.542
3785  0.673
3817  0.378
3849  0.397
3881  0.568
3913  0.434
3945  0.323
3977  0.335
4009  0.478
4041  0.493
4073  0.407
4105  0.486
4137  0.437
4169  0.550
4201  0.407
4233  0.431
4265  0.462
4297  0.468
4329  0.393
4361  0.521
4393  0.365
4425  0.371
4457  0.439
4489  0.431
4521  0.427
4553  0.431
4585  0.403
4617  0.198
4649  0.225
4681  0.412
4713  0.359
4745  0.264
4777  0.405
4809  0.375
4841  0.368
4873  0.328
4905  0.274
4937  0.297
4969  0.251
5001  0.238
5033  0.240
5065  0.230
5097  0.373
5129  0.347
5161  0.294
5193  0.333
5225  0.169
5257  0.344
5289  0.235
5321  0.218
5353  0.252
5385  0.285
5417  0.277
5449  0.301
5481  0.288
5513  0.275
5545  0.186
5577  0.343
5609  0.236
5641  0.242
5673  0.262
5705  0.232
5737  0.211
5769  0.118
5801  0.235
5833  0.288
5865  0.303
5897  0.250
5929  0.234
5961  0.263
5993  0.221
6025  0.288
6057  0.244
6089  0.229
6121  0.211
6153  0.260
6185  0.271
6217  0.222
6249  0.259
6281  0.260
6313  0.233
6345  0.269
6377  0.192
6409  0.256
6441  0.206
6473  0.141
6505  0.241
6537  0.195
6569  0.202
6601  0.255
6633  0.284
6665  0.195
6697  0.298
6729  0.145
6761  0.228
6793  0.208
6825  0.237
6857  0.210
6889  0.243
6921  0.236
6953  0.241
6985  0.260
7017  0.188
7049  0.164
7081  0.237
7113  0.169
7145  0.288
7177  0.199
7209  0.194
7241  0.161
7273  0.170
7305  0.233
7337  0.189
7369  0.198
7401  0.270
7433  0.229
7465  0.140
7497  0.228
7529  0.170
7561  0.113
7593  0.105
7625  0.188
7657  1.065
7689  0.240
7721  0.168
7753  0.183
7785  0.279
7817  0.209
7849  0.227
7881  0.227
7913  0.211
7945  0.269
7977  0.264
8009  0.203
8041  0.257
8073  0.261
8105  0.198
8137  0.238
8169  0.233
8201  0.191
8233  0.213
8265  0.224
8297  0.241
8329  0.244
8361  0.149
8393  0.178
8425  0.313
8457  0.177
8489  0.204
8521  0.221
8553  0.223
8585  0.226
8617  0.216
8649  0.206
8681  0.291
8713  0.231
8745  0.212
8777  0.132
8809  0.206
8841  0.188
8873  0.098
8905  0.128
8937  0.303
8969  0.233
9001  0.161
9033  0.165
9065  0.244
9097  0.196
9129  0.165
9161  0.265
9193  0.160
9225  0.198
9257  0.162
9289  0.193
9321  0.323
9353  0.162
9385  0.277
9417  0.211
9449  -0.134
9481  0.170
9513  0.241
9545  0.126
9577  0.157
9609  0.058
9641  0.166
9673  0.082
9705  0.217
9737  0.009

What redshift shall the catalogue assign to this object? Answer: 1.06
